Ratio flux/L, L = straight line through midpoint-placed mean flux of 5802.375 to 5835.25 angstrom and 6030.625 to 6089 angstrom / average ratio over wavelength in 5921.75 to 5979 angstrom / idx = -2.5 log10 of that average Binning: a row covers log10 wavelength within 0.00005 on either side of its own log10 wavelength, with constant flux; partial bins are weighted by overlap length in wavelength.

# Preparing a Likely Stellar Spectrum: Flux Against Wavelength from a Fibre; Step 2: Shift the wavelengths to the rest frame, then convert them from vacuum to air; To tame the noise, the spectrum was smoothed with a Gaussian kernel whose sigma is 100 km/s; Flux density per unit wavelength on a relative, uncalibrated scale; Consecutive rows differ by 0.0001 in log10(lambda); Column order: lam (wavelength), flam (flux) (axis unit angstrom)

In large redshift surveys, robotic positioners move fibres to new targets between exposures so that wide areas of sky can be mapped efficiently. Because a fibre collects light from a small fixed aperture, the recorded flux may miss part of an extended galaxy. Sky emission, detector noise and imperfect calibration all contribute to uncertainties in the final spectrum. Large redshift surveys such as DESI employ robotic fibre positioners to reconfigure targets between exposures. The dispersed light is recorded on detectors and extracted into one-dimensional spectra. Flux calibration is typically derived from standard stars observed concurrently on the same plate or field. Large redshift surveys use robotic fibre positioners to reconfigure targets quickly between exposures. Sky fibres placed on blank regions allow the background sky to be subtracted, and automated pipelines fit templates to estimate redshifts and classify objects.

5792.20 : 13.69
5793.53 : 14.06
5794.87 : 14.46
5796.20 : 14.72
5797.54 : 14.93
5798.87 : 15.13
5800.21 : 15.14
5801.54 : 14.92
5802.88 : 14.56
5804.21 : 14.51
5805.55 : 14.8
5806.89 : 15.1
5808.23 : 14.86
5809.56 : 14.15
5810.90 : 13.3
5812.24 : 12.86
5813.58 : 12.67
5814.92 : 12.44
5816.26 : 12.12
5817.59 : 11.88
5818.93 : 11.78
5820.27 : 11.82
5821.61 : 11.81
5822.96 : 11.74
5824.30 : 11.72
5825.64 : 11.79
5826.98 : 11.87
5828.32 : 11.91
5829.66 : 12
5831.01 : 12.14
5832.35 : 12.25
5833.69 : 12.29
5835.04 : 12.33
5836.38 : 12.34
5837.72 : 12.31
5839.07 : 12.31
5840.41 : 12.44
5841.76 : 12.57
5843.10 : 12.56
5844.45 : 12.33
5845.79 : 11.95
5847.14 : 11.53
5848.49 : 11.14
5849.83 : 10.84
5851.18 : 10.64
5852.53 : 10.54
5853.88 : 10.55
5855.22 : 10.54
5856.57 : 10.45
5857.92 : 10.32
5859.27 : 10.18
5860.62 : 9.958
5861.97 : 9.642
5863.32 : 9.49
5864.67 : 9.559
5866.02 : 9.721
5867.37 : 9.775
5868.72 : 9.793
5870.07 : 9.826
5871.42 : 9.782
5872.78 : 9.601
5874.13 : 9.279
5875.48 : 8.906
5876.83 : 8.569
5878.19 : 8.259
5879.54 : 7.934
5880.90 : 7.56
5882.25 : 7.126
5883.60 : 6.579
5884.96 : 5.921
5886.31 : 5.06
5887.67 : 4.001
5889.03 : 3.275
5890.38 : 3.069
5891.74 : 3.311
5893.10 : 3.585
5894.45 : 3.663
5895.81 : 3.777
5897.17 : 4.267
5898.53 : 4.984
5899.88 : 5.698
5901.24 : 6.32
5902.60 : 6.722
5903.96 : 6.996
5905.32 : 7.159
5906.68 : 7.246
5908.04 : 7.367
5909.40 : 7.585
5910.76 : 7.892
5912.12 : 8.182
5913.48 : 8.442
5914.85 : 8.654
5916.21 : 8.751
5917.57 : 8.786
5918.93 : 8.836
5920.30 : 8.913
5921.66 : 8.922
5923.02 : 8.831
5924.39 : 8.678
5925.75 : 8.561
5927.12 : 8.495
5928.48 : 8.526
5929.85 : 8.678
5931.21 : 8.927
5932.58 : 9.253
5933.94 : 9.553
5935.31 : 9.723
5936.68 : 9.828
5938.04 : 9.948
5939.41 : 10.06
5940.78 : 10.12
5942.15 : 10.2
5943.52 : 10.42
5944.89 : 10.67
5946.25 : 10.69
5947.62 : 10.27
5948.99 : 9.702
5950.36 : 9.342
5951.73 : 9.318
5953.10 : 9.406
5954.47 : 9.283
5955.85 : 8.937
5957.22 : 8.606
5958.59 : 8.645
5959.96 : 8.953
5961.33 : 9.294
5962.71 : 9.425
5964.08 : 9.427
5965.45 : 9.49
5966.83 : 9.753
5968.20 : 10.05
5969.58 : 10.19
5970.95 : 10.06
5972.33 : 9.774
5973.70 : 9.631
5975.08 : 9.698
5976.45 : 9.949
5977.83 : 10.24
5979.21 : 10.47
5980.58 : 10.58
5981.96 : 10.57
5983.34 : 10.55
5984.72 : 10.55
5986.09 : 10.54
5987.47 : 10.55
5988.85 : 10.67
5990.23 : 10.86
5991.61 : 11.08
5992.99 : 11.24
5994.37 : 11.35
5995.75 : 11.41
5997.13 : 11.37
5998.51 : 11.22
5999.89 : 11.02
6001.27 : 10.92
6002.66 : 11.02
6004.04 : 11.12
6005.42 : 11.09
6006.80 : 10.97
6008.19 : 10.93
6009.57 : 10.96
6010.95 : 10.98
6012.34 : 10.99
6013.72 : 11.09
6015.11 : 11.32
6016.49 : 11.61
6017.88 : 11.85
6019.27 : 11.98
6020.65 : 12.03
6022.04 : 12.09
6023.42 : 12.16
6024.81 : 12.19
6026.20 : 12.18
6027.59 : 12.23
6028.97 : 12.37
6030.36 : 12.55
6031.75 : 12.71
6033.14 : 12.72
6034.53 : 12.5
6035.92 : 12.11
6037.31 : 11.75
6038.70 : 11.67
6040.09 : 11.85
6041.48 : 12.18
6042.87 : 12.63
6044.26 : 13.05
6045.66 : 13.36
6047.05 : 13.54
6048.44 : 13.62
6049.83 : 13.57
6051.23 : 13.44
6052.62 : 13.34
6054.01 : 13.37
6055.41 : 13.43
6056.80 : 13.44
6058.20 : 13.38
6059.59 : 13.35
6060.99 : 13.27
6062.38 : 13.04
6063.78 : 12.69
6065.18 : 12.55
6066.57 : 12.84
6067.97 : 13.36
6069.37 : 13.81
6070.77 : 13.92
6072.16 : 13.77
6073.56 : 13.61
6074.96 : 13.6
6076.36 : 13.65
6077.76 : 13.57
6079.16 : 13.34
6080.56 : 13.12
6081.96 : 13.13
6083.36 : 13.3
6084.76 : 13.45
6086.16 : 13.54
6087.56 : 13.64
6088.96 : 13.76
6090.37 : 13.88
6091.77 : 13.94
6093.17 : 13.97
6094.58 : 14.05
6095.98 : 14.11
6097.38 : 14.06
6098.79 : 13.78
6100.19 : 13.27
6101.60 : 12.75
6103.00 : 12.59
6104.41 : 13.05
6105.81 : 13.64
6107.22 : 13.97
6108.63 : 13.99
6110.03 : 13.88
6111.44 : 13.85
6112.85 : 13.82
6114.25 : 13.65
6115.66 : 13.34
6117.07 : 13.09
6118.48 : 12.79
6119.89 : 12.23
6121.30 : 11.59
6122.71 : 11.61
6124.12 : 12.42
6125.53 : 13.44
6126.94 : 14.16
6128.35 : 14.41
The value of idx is 0.33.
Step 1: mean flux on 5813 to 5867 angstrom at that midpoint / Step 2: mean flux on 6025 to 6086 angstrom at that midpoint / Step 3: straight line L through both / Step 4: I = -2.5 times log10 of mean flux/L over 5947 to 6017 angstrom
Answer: 0.21 mag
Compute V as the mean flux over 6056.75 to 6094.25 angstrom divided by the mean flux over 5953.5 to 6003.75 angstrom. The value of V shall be 1.3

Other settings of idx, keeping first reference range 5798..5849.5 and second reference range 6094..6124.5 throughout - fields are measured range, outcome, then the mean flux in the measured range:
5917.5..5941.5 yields 0.376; 9.16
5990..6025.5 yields 0.155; 11.3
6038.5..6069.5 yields 0.006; 13.1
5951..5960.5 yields 0.396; 9.02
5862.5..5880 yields 0.352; 9.29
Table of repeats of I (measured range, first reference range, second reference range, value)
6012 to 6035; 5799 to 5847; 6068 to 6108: 0.11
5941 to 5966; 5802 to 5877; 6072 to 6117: 0.29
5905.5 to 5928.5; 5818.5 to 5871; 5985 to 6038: 0.33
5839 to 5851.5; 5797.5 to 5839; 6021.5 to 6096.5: 0.10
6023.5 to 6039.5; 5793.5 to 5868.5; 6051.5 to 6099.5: 0.09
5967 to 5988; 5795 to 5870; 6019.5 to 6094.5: 0.24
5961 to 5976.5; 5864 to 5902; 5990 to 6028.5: 0.02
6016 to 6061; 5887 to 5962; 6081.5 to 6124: -0.11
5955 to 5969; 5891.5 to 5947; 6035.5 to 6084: 0.04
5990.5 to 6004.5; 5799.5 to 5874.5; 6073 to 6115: 0.16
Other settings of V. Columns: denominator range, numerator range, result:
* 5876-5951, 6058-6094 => 1.74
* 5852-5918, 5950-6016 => 1.35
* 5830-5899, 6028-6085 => 1.44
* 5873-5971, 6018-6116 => 1.62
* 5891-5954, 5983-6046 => 1.42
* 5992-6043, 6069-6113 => 1.17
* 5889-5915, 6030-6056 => 2.16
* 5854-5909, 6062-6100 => 1.83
